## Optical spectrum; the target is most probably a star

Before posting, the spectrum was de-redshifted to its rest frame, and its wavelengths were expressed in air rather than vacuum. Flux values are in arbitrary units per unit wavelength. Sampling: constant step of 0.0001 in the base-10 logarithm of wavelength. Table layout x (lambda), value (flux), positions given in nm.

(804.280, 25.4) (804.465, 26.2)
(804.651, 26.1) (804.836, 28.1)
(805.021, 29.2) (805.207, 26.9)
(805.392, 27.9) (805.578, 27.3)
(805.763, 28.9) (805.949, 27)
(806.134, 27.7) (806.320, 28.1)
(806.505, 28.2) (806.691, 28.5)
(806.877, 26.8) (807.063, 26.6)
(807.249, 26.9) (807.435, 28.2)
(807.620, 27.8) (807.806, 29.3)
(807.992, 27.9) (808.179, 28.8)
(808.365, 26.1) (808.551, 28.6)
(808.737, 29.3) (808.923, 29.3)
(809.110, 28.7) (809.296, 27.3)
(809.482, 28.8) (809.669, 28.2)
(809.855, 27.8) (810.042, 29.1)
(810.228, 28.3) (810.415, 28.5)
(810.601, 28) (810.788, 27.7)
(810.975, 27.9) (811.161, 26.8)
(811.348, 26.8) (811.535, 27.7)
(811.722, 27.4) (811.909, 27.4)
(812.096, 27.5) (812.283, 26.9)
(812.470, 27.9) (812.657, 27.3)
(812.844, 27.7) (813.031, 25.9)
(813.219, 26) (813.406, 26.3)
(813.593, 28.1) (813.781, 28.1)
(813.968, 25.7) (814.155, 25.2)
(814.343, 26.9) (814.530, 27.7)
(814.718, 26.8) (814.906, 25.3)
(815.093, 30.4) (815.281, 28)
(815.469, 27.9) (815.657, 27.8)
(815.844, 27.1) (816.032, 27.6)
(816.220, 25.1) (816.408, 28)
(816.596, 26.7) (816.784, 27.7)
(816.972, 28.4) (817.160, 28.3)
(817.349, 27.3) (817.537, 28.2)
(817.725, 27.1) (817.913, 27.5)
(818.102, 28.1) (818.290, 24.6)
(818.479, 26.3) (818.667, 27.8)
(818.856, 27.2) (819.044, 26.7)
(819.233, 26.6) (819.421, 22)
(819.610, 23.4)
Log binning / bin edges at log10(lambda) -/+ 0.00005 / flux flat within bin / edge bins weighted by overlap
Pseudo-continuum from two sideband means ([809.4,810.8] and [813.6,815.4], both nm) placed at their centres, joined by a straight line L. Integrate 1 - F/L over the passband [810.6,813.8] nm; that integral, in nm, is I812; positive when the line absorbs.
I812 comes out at 0.06 nm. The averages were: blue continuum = 28.3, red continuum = 27.2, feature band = 27.3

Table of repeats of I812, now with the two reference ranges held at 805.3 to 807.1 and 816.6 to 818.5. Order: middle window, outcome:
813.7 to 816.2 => 0.02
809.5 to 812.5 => -0.02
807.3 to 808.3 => -0.02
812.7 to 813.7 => 0.02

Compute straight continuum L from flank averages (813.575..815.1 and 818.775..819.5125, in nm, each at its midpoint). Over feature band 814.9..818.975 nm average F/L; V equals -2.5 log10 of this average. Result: -0.05 mag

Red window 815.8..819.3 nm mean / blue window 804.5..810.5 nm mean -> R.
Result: 1.0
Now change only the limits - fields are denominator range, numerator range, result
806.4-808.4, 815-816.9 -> 0.99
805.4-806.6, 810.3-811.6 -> 0.99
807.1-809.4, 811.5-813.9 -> 0.97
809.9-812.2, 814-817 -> 0.98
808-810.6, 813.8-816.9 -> 0.96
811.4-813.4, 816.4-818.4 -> 1.01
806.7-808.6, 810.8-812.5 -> 0.99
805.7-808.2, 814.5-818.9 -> 0.98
